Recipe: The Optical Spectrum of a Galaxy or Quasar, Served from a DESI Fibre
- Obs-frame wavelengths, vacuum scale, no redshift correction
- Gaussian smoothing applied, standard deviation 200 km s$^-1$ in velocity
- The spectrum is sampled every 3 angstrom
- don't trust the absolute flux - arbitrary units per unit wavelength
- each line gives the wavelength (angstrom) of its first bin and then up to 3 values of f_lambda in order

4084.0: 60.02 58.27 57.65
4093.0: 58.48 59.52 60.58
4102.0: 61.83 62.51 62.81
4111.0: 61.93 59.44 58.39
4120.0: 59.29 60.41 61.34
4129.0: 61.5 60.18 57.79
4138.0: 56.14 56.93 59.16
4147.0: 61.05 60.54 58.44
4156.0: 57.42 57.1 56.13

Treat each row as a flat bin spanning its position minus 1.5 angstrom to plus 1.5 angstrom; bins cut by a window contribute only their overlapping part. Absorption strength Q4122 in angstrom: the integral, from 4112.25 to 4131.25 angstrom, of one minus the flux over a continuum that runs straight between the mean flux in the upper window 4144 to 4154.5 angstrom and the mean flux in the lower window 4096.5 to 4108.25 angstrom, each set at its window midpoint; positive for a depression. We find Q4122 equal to 0.3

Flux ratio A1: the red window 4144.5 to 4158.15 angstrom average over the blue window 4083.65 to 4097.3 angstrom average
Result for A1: 1.01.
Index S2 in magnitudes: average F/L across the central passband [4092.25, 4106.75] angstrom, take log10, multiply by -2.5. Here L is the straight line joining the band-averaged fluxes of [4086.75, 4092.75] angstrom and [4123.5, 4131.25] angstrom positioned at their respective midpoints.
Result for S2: -0.03 mag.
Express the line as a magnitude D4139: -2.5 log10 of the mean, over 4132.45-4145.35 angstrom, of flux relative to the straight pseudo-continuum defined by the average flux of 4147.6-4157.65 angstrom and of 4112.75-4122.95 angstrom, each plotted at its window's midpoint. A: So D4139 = 0.03 mag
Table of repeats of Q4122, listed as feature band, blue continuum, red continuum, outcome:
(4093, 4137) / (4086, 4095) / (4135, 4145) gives -2.0 angstrom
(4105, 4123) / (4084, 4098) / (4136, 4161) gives -0.6 angstrom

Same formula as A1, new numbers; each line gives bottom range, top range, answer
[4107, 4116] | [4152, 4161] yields 0.94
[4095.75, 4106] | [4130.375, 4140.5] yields 0.95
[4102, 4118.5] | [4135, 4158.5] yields 0.96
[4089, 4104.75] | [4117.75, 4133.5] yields 1.01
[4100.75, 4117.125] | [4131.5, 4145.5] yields 0.94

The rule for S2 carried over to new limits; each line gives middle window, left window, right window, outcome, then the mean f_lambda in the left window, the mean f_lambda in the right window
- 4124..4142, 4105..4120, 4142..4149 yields 0.02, 60.7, 59.9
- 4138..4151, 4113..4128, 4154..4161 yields -0.02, 59.8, 57.3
